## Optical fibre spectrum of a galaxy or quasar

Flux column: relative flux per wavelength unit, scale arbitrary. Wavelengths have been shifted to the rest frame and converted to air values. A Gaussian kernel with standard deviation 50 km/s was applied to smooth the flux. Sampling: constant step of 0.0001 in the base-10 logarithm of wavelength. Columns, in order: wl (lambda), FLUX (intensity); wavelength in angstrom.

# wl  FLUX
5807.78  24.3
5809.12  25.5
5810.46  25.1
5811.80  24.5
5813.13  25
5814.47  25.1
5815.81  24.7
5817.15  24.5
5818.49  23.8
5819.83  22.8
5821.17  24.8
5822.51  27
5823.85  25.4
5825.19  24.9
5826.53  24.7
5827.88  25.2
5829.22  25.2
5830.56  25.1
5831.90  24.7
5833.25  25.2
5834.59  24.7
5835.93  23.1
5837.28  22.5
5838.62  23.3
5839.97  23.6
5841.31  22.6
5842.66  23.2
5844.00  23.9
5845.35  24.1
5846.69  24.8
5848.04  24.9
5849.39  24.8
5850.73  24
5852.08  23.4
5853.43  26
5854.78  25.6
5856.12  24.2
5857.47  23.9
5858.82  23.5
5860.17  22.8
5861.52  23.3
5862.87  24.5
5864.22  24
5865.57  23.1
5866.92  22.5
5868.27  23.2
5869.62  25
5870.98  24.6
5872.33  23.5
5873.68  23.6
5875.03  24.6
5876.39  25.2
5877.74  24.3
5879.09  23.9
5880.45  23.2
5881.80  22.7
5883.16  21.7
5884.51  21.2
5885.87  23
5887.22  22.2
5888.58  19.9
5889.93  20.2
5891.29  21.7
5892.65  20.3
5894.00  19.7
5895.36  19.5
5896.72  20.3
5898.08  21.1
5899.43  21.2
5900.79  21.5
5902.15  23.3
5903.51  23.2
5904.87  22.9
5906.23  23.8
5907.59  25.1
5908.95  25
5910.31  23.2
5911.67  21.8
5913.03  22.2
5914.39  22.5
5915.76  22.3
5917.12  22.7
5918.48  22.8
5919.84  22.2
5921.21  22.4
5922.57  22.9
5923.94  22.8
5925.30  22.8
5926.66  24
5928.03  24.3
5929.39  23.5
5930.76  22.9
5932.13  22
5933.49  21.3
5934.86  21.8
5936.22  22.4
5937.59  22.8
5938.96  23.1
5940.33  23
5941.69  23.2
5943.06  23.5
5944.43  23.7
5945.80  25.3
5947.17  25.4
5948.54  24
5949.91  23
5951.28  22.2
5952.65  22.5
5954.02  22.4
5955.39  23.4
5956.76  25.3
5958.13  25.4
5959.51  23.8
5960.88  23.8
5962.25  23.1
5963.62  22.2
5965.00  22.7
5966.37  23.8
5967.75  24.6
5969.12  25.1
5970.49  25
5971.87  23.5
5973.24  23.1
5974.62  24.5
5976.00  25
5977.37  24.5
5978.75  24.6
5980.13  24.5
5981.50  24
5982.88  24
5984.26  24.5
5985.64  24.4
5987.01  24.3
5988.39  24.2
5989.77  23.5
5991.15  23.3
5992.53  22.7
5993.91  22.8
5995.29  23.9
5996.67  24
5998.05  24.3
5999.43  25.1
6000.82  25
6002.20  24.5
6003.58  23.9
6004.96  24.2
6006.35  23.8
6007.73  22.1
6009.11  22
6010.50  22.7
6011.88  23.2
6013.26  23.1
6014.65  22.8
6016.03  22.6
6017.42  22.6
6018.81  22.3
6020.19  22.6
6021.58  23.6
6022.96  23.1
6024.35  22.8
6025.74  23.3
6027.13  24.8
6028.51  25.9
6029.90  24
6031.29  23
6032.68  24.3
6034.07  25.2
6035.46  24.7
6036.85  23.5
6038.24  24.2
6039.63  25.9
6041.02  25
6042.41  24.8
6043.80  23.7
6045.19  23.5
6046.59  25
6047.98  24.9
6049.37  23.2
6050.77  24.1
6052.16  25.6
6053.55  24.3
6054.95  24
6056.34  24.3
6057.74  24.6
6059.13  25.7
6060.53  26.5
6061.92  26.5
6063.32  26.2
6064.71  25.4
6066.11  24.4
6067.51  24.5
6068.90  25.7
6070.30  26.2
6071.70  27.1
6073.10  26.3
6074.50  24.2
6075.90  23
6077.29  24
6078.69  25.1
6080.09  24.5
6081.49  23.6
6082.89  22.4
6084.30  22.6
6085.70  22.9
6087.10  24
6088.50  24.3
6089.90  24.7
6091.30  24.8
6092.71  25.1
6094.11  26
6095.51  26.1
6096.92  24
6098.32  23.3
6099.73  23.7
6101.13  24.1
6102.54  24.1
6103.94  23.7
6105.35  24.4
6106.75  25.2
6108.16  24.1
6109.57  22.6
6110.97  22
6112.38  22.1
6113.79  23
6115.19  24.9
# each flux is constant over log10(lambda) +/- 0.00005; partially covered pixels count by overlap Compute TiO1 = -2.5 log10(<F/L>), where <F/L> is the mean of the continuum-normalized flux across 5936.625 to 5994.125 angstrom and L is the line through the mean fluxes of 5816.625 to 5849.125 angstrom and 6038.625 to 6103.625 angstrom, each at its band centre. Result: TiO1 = 0.032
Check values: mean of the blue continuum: 24.3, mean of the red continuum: 24.6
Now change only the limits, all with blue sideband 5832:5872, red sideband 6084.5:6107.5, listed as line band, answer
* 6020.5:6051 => 0.004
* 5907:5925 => 0.053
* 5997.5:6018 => 0.035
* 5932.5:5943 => 0.071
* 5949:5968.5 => 0.031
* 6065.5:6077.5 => -0.034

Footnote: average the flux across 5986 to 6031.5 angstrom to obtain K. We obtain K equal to 23.5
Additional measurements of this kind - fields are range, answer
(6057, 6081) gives 25.3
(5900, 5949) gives 23.1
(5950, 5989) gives 23.9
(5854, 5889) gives 23.5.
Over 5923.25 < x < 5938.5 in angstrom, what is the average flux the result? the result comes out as 22.8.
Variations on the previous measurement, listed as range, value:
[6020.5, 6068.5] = 24.5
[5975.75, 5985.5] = 24.4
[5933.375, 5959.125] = 23.4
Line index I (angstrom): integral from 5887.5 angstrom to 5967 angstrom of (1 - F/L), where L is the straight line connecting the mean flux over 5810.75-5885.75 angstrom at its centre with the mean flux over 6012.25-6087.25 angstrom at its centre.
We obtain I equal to 4.7 angstrom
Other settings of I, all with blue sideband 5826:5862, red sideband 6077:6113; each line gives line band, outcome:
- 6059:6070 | -0.7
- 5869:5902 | 2.6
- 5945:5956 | 0.3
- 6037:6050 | -0.2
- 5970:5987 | -0.2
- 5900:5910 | 0.3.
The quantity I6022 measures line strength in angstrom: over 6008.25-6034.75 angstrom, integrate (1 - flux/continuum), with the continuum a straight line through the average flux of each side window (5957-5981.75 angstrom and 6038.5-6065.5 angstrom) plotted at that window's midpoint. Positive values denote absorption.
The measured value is 1.3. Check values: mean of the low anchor 24.1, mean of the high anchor 24.9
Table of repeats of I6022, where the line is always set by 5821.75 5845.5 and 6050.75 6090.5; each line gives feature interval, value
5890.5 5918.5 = 2.6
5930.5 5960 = 1.5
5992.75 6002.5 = 0.2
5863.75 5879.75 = 0.3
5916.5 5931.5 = 0.9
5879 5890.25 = 1.1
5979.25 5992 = 0.3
